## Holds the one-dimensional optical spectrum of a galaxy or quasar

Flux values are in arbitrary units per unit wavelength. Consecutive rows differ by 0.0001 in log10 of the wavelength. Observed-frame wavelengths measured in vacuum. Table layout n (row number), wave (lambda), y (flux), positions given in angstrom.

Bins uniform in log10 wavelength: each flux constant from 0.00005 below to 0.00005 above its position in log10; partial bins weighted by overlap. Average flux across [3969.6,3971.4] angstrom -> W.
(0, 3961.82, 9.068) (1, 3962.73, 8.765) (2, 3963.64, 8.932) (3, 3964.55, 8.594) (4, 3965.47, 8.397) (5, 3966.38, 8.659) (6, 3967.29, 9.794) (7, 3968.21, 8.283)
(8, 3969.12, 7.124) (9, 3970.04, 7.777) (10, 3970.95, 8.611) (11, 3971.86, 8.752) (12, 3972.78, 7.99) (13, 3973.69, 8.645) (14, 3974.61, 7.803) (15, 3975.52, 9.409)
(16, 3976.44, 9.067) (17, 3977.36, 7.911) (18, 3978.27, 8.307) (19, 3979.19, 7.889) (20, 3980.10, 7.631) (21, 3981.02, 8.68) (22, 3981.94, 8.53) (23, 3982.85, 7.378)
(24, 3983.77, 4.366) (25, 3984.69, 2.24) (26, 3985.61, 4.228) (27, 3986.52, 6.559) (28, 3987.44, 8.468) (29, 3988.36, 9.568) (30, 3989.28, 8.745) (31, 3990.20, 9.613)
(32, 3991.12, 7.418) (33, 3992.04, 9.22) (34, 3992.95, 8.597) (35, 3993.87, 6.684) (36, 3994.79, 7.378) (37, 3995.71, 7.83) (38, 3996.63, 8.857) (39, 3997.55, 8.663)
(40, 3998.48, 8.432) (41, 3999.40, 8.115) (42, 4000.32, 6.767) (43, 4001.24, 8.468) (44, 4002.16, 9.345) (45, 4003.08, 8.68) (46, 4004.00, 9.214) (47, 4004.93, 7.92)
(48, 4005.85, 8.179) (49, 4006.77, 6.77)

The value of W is 8.22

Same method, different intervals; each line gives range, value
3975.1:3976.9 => 9.2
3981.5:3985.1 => 5.66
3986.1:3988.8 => 8.2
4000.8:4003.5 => 8.85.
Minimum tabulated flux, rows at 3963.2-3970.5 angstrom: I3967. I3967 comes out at 7.124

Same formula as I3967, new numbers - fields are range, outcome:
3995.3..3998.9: 7.83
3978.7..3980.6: 7.631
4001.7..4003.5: 8.68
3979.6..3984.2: 4.366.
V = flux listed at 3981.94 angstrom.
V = 8.53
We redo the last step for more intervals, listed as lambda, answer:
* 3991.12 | 7.418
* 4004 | 9.214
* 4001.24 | 8.468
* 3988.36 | 9.568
